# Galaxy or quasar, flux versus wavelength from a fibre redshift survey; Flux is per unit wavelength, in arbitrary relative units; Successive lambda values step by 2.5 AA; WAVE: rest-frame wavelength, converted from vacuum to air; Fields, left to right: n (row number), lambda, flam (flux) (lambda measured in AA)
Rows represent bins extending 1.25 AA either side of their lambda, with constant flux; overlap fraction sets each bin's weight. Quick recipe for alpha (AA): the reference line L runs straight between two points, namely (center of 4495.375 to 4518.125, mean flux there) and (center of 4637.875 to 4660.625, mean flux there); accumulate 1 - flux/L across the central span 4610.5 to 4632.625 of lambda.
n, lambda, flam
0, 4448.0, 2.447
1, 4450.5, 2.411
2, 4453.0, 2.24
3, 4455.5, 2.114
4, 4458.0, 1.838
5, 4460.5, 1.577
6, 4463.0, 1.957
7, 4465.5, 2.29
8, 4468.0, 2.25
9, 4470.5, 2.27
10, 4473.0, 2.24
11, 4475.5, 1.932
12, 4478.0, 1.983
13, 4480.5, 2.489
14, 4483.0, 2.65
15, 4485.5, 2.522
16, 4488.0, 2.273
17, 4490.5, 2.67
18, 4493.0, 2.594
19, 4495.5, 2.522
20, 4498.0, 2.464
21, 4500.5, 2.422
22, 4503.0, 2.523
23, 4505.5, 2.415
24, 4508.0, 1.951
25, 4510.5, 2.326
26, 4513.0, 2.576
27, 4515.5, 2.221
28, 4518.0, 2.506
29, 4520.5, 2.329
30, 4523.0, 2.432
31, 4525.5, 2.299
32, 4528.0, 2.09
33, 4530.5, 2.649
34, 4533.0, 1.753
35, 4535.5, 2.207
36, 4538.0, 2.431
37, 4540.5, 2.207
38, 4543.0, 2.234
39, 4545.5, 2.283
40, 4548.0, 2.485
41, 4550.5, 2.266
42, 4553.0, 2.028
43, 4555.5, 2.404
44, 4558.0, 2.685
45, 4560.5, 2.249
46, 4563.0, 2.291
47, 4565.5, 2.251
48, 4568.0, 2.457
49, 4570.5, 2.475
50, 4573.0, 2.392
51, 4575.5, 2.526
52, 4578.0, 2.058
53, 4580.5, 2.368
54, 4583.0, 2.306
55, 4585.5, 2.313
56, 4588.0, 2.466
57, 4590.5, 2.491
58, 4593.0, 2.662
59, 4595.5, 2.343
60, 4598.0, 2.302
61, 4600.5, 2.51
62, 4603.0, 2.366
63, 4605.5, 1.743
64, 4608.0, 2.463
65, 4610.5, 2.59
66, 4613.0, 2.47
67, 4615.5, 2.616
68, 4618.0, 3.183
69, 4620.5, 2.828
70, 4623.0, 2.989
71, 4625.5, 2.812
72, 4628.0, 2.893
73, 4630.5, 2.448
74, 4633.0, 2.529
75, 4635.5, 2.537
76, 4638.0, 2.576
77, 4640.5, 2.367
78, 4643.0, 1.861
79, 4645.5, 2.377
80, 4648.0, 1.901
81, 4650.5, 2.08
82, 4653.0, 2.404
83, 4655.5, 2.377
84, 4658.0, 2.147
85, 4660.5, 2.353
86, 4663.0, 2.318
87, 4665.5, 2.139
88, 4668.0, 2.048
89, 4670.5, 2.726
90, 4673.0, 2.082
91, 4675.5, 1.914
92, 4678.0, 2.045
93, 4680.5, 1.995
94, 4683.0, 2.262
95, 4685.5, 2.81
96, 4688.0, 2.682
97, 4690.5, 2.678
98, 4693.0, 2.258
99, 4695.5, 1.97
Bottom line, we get -5.0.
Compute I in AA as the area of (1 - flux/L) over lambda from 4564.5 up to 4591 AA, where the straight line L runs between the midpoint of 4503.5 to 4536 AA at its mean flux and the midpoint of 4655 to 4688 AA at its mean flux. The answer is -1.0 AA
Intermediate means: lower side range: 2.3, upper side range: 2.26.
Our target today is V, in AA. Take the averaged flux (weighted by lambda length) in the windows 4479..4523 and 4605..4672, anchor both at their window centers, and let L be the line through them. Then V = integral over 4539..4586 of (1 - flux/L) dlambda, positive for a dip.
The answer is 2.1 AA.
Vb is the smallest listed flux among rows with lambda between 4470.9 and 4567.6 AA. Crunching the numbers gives 1.753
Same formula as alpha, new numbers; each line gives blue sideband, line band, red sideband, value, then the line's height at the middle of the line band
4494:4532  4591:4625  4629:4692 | -3.1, 2.33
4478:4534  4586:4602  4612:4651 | 0.3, 2.49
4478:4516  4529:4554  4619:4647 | 2.2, 2.47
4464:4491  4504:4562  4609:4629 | 4.5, 2.5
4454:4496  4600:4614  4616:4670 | 0.3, 2.4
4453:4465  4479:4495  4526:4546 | -3.8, 2.04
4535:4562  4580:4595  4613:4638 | 0.6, 2.53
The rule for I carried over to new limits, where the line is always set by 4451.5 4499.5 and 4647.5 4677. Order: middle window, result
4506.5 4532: -1.0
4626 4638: -2.1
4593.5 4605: -0.7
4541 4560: -0.8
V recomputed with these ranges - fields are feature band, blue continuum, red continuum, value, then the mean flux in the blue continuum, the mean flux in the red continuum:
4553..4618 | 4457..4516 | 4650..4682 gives -4.51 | 2.29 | 2.21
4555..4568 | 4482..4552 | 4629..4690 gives -0.21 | 2.37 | 2.3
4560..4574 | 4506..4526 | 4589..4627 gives 0.58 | 2.33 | 2.56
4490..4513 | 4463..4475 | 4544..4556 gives -1.97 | 2.21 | 2.29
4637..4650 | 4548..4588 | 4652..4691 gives 0.64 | 2.35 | 2.3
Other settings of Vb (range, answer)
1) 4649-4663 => 2.08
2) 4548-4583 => 2.028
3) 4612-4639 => 2.448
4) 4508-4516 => 1.951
